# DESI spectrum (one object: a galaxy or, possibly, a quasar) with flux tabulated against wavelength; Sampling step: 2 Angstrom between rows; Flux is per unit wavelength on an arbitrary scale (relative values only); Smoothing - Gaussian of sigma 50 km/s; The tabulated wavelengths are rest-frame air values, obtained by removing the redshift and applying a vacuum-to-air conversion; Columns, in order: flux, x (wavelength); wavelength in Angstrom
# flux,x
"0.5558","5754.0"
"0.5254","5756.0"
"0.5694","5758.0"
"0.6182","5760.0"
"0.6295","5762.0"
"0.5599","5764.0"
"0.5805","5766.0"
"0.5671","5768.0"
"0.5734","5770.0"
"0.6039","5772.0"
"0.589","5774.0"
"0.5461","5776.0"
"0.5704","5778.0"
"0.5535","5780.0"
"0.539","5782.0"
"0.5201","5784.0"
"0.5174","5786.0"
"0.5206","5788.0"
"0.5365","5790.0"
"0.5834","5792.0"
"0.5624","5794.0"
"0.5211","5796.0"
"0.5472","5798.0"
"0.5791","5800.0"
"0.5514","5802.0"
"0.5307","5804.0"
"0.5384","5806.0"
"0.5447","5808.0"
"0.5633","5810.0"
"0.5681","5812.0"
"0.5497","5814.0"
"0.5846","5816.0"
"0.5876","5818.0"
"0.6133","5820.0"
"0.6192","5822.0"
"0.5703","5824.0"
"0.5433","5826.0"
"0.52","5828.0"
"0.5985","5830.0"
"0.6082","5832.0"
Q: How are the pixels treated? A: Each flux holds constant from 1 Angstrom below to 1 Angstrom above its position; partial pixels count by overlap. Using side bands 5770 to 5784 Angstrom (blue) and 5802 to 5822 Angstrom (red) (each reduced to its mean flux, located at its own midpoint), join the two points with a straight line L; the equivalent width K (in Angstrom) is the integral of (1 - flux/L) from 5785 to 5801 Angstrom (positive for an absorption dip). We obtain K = 0.5 Angstrom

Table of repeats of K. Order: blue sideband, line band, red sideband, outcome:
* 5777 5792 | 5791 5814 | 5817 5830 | 0.15 Angstrom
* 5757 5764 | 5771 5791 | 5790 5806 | 0.83 Angstrom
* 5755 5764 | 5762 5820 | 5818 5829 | 1.98 Angstrom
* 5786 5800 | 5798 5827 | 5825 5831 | -0.87 Angstrom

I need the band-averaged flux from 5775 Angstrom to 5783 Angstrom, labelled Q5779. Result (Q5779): 0.552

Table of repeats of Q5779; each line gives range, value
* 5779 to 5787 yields 0.532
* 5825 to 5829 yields 0.532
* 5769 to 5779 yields 0.577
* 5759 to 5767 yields 0.597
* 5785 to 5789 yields 0.519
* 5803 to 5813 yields 0.549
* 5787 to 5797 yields 0.545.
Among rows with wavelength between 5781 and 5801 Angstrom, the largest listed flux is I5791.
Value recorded 0.5834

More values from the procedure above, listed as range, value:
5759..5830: 0.6295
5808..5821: 0.6133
